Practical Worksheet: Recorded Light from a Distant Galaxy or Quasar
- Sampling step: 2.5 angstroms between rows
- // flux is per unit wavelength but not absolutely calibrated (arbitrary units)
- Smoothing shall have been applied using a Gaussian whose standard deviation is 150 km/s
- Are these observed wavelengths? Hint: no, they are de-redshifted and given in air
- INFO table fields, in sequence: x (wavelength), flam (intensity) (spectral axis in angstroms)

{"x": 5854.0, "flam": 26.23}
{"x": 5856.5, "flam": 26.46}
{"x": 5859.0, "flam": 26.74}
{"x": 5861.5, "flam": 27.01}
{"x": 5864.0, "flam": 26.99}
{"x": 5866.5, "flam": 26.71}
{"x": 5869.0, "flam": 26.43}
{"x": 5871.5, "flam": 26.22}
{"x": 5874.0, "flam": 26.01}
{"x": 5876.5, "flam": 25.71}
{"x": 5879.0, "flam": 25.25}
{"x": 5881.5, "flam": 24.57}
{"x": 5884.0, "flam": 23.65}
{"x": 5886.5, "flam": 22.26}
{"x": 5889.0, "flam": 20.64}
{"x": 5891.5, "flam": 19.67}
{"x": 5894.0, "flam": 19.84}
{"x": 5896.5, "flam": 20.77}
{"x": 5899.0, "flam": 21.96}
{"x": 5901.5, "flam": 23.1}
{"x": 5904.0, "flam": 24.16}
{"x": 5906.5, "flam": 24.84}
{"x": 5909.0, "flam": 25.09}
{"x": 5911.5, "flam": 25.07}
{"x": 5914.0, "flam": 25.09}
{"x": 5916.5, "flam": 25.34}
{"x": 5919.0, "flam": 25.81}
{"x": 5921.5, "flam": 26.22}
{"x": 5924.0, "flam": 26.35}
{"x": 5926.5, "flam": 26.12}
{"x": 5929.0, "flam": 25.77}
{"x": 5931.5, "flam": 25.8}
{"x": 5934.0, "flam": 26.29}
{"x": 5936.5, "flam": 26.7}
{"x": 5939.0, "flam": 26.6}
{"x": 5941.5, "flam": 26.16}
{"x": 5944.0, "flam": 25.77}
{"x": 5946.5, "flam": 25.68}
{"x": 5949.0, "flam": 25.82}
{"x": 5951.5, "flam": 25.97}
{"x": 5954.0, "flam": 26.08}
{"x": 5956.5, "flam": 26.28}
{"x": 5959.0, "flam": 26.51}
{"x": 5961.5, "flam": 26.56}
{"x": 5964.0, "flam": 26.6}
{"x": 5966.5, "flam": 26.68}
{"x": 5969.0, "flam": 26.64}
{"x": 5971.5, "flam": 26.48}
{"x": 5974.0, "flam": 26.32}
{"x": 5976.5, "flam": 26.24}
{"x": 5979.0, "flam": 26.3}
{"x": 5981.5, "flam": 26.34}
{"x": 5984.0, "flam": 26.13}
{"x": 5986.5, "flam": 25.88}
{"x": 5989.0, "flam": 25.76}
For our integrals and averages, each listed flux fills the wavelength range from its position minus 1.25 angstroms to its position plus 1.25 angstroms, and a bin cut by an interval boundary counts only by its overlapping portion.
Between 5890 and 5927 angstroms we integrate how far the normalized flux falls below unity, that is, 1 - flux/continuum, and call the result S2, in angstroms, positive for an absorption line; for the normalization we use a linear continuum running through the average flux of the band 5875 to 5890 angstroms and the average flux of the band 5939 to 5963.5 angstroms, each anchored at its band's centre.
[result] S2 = 1.2 angstroms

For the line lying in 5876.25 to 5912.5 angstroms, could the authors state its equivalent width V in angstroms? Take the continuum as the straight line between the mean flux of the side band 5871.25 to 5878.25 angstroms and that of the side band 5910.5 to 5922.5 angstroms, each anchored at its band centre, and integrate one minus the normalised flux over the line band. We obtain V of 3.79 angstroms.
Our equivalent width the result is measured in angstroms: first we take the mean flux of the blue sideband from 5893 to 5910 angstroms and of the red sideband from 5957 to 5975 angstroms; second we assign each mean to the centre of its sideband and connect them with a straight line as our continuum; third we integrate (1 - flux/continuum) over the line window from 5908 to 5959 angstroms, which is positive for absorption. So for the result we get -2.6 angstroms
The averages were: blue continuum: 22.8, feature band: 25.9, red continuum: 26.5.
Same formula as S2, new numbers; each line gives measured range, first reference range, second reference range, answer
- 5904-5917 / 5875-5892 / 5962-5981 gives -0.4 angstroms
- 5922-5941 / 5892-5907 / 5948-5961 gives -1.3 angstroms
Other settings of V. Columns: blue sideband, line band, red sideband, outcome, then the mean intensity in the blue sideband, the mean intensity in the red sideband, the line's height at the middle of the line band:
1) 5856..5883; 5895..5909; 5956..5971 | 1.7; 26.2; 26.6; 26.3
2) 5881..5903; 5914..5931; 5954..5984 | -1.6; 21.8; 26.4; 23.6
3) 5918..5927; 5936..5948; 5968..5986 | 0.0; 26.1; 26.3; 26.2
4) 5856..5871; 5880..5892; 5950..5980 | 1.9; 26.7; 26.4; 26.6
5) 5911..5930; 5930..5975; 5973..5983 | -0.4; 25.7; 26.3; 26.1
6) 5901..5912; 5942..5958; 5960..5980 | -0.1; 24.5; 26.5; 25.9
